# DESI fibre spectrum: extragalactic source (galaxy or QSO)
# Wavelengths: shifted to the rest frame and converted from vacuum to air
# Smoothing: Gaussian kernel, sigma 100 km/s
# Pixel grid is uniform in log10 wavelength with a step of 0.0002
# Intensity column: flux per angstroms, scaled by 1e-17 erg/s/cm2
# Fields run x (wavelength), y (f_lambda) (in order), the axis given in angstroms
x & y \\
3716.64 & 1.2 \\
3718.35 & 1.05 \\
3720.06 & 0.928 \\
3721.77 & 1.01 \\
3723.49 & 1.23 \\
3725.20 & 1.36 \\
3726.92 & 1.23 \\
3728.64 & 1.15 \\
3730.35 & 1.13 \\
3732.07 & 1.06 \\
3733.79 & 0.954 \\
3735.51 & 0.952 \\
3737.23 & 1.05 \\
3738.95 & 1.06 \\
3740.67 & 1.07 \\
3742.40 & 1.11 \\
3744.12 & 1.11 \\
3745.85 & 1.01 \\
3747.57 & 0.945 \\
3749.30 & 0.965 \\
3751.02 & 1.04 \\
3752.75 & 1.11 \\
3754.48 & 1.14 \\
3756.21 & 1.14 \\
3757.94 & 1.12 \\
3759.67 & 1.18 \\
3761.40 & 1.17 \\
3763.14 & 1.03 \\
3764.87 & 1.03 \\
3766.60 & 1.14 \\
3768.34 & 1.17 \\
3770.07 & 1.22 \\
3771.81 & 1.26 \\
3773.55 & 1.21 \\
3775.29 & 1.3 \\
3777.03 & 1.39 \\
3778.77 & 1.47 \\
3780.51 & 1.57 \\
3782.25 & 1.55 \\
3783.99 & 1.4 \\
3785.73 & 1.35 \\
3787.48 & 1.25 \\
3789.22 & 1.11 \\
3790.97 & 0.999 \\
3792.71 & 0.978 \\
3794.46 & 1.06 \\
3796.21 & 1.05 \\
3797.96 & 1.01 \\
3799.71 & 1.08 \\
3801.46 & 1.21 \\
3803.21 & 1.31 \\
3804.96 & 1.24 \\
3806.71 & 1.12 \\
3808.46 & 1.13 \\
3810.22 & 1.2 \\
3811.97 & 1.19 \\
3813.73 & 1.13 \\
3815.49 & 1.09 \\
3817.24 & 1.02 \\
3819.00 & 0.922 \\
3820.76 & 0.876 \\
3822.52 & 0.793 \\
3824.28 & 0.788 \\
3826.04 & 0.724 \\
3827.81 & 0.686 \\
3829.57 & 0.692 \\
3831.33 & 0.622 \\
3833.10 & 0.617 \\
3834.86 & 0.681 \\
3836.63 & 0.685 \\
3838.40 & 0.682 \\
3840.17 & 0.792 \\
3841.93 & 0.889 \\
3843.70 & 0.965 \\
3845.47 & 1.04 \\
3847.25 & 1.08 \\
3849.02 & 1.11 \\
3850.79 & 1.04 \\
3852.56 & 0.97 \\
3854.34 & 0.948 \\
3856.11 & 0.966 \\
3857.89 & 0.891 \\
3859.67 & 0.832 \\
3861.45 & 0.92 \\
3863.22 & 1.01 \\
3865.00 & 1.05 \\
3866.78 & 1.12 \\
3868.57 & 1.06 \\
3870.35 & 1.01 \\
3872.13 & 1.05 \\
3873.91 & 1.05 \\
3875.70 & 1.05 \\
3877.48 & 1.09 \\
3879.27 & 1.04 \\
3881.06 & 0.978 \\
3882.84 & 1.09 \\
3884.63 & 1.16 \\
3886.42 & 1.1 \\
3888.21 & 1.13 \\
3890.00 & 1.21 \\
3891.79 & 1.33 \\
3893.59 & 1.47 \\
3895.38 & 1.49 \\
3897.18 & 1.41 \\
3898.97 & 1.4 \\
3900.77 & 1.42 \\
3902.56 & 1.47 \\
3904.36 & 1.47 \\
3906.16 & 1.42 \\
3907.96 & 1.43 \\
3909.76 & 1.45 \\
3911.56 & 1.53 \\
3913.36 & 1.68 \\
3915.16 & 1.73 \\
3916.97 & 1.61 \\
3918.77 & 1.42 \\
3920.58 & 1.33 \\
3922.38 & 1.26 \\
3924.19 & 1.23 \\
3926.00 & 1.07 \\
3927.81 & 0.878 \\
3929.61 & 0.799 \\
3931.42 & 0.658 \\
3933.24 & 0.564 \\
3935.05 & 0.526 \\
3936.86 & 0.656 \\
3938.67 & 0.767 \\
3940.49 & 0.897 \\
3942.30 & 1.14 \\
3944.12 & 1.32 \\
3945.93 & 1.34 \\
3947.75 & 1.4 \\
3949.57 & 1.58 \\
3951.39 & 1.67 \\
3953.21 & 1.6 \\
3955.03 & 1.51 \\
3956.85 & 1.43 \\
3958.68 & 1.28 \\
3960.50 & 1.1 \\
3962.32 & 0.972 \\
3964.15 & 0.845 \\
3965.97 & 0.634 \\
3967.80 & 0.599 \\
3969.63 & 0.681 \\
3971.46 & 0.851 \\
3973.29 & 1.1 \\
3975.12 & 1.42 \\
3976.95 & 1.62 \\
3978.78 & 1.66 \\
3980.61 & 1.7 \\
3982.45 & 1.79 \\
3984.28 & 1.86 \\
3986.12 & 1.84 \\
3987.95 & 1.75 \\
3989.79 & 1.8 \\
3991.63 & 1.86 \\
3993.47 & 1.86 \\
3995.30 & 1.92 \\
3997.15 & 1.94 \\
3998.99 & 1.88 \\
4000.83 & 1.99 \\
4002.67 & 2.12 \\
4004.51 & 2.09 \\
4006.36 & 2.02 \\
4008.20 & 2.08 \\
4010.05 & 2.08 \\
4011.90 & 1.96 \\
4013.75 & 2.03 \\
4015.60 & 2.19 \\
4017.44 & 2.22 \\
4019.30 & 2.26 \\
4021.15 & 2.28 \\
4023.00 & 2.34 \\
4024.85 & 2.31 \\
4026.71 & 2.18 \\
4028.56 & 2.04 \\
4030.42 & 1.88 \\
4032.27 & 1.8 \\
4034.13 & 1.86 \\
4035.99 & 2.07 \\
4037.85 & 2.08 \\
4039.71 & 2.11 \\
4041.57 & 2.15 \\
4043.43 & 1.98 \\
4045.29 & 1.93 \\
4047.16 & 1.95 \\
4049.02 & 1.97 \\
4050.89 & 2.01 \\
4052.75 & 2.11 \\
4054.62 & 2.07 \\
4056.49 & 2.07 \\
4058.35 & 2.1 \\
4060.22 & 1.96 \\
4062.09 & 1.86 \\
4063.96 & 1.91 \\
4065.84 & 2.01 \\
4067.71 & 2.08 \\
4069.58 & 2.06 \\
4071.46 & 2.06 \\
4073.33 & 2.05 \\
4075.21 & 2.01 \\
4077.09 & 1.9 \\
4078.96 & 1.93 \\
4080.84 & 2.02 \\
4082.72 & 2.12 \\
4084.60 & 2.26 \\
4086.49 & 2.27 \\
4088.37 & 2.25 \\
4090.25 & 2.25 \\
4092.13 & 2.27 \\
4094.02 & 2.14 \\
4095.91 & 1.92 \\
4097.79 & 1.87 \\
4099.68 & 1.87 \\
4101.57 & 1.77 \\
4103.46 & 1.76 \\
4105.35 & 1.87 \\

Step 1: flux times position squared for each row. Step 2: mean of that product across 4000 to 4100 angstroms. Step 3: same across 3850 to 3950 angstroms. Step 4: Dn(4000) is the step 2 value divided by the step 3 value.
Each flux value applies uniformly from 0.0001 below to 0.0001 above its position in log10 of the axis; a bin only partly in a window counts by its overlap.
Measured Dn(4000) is 1.9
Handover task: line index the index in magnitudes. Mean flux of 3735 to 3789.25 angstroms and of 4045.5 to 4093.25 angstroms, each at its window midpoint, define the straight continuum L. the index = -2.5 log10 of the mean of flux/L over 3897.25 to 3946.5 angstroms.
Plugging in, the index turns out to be 0.33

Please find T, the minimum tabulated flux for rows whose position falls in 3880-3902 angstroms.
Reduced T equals 0.978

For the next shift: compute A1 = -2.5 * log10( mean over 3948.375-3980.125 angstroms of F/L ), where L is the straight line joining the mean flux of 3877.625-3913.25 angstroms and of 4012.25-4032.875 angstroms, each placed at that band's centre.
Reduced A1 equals 0.40 mag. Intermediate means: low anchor 1.32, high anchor 2.14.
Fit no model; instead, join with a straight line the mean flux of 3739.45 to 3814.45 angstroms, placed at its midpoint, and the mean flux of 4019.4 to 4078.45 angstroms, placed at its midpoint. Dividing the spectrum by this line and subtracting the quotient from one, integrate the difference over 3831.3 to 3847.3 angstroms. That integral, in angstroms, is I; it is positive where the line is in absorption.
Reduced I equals 6.7 angstroms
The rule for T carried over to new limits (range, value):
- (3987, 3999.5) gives 1.75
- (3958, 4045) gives 0.599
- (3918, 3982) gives 0.526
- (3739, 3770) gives 0.945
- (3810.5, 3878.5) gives 0.617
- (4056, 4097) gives 1.86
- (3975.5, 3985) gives 1.62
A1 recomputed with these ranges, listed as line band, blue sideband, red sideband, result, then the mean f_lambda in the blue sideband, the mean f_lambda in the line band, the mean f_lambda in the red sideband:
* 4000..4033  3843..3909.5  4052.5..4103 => -0.19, 1.15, 2.11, 2.04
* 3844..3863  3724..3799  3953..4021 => 0.35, 1.15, 0.98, 1.65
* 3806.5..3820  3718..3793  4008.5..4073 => 0.21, 1.15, 1.1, 2.06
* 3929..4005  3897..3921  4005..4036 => 0.32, 1.49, 1.36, 2.09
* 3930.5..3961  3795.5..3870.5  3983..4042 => 0.39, 0.958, 1.14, 2.02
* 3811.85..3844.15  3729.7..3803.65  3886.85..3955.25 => 0.40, 1.15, 0.823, 1.27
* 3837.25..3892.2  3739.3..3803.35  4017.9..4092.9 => 0.40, 1.17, 1.02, 2.07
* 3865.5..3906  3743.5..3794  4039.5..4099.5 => 0.25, 1.18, 1.21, 2.05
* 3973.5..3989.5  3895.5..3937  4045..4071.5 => -0.05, 1.25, 1.68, 2.01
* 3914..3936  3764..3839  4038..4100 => 0.35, 1.07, 1.09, 2.05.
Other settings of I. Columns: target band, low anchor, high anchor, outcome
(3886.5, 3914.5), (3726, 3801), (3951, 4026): 1.2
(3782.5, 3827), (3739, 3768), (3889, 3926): 4.0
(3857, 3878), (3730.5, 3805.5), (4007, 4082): 6.6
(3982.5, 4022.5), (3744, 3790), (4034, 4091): -2.6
